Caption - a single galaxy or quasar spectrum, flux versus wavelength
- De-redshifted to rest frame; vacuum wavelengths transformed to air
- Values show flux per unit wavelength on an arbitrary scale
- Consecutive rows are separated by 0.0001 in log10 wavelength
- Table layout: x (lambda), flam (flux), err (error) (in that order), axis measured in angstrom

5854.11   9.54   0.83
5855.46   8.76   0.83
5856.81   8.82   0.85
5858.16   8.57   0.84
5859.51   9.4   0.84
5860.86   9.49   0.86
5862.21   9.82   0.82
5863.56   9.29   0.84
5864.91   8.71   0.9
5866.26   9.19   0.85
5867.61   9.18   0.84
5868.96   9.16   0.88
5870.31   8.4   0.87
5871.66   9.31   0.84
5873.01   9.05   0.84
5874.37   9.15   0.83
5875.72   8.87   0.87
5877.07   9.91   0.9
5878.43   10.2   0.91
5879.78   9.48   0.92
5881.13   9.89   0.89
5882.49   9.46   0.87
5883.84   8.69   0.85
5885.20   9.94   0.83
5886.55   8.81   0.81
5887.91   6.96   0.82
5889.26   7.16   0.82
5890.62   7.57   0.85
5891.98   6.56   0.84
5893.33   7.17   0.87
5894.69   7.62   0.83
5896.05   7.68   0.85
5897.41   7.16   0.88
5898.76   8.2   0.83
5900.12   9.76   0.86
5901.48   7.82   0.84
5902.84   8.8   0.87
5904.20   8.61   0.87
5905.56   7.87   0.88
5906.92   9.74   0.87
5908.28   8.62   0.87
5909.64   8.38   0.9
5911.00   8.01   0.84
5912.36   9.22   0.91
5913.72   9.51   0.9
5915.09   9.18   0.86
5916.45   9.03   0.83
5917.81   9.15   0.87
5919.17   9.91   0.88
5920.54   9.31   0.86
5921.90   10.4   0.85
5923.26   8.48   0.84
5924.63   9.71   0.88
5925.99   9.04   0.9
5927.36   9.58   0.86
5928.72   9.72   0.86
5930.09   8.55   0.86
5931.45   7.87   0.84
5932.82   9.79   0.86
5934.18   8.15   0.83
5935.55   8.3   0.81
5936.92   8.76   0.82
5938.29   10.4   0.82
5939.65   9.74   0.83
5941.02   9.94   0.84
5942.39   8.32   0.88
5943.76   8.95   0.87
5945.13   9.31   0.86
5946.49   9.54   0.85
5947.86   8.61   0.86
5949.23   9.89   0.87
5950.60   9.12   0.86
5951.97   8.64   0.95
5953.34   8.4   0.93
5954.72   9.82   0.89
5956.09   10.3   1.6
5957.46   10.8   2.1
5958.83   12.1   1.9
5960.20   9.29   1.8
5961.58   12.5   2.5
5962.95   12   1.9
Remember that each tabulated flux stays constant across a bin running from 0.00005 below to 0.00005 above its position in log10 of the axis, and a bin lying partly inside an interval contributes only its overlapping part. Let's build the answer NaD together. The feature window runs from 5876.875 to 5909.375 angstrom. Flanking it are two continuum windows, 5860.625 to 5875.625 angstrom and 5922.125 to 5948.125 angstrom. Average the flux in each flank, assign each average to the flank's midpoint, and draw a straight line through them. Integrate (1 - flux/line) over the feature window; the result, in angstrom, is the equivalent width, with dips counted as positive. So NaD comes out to 2.4 angstrom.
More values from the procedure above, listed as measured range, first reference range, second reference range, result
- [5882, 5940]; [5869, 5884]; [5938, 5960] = 4.66 angstrom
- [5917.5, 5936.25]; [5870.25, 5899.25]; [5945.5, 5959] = 0.13 angstrom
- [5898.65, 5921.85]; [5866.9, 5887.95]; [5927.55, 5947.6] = 0.52 angstrom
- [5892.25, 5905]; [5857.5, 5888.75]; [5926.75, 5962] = 1.69 angstrom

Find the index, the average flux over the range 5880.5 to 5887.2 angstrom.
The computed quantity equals 9.36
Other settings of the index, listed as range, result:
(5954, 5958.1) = 10.3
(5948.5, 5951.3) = 9.49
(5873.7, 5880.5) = 9.53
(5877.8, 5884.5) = 9.55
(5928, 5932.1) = 8.74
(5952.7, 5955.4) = 9.09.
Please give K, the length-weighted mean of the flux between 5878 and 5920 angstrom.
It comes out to 8.58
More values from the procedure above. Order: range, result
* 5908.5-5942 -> 9.16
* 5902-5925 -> 9.04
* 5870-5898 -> 8.53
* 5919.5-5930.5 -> 9.38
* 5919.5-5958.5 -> 9.3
